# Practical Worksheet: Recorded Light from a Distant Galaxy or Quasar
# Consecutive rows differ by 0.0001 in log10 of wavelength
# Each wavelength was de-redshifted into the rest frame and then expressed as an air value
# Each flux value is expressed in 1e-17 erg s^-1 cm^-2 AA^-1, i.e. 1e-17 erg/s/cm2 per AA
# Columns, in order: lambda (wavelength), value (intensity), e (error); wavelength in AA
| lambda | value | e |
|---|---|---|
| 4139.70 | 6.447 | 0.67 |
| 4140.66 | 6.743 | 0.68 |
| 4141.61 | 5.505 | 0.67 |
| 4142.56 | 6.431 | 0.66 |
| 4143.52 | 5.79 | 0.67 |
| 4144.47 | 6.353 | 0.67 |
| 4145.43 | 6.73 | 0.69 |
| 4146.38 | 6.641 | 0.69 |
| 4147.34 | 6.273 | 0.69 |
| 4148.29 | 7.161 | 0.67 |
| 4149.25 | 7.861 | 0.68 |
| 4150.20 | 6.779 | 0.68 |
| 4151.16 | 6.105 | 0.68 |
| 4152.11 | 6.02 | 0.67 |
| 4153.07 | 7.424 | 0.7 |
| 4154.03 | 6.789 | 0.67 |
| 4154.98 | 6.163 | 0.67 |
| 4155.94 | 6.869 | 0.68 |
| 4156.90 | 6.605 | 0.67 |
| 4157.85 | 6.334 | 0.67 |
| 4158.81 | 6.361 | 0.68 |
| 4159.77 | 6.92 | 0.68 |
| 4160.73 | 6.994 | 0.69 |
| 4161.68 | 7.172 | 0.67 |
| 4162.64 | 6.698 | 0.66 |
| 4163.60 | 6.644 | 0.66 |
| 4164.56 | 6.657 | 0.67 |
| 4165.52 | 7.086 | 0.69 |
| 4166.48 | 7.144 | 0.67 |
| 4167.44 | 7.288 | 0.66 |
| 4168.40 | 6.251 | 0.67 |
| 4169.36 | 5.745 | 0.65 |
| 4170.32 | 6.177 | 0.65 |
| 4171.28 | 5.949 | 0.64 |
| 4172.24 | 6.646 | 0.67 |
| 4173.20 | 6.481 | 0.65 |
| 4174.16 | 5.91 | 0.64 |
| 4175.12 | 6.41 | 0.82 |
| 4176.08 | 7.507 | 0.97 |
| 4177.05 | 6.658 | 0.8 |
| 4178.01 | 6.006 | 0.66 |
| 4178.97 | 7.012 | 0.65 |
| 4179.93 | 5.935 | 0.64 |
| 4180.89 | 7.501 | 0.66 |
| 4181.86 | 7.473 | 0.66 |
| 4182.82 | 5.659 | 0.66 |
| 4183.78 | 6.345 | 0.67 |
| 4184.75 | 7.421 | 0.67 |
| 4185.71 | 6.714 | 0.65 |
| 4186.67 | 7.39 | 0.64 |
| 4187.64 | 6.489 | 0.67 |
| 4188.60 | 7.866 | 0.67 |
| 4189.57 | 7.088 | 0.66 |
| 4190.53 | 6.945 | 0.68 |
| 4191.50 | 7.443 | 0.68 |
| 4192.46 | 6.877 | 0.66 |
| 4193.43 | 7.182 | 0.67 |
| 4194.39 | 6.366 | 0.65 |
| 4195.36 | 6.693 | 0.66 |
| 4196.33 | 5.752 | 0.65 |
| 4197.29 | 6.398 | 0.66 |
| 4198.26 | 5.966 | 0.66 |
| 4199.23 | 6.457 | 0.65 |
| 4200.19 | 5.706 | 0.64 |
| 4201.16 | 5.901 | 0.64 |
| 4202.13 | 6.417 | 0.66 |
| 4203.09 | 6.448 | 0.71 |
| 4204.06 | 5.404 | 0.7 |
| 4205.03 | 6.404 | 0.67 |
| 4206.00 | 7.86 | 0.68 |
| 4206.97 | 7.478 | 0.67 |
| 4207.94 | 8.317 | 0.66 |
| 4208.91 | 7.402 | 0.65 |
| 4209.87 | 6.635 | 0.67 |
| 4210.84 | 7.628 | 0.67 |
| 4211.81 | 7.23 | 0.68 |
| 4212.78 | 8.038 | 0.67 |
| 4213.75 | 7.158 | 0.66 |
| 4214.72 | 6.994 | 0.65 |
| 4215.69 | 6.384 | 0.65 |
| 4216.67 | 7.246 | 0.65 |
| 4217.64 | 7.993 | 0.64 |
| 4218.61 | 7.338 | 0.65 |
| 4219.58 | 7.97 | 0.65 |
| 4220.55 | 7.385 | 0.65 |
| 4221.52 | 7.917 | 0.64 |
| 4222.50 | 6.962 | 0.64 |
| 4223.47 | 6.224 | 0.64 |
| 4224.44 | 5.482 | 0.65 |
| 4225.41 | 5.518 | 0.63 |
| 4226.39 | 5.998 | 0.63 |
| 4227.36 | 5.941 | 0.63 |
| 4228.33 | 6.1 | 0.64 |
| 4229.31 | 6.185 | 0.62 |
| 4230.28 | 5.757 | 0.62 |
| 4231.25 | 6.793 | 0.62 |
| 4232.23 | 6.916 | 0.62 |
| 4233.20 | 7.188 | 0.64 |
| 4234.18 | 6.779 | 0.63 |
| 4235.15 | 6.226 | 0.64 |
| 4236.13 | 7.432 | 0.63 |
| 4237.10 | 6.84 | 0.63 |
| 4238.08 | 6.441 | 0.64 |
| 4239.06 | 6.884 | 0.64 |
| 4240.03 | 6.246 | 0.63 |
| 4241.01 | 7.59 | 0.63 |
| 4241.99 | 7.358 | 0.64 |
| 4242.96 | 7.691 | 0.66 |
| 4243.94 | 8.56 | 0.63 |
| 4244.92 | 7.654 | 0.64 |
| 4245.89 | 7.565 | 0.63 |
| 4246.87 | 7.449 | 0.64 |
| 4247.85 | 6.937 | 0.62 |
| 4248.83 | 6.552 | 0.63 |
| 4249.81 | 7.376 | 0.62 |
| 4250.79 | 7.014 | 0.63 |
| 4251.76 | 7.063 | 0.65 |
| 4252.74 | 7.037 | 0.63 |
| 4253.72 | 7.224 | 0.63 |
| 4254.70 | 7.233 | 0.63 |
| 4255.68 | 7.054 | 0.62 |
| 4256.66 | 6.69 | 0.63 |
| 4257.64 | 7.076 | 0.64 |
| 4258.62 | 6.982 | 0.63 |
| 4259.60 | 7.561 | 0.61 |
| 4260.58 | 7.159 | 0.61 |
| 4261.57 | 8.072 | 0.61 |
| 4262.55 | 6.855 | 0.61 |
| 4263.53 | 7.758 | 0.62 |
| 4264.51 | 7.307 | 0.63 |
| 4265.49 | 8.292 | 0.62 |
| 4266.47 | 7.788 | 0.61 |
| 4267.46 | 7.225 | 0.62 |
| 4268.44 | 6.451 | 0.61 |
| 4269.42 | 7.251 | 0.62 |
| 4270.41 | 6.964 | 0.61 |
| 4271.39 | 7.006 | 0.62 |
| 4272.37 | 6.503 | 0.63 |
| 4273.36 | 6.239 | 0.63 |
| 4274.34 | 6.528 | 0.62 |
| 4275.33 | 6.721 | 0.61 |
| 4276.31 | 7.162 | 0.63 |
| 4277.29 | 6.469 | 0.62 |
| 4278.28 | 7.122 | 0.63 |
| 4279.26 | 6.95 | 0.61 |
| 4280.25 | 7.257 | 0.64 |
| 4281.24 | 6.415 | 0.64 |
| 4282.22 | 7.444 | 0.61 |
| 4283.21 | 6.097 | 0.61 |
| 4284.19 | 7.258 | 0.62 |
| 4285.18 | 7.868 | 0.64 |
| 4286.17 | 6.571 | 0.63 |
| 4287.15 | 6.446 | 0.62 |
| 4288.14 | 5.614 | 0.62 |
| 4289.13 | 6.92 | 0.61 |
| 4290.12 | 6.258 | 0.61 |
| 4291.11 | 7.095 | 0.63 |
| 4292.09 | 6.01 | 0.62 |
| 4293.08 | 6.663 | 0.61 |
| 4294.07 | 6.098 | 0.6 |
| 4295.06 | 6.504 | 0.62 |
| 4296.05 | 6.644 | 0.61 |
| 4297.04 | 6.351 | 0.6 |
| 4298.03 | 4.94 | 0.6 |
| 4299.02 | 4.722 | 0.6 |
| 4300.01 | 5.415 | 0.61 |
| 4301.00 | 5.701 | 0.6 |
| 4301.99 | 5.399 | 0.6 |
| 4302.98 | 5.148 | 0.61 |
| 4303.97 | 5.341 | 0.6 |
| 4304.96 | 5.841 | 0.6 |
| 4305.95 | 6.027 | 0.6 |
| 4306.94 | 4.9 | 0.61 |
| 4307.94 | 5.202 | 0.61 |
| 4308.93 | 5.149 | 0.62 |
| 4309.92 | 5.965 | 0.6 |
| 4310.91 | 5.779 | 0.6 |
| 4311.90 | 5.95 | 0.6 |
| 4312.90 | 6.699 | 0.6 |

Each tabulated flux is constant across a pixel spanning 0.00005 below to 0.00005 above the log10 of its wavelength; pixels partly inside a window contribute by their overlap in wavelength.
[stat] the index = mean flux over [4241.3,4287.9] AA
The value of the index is 7.13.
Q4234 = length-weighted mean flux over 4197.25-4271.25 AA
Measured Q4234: 6.99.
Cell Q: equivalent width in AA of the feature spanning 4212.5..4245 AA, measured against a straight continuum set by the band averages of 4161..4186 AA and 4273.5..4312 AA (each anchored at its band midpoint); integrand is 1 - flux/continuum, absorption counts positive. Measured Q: -2.3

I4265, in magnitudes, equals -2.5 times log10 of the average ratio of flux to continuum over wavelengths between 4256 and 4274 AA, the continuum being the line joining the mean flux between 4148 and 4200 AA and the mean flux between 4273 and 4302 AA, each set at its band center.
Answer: -0.11 mag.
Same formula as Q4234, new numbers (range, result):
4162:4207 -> 6.63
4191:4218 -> 6.84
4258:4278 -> 7.11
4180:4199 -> 6.79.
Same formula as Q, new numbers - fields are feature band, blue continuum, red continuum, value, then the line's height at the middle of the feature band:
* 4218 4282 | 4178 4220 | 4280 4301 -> -3.7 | 6.61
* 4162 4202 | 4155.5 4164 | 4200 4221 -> 1.5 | 6.89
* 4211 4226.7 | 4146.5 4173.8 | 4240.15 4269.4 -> 0.1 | 7.07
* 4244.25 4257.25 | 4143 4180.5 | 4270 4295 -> -0.9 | 6.68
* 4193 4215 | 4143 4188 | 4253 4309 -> -0.5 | 6.63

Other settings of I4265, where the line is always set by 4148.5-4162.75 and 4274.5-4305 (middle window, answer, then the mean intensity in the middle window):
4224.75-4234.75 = 0.04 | 6.3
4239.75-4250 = -0.14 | 7.38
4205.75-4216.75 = -0.12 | 7.36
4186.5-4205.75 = 0.01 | 6.56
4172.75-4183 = 0.01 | 6.62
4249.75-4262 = -0.12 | 7.18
